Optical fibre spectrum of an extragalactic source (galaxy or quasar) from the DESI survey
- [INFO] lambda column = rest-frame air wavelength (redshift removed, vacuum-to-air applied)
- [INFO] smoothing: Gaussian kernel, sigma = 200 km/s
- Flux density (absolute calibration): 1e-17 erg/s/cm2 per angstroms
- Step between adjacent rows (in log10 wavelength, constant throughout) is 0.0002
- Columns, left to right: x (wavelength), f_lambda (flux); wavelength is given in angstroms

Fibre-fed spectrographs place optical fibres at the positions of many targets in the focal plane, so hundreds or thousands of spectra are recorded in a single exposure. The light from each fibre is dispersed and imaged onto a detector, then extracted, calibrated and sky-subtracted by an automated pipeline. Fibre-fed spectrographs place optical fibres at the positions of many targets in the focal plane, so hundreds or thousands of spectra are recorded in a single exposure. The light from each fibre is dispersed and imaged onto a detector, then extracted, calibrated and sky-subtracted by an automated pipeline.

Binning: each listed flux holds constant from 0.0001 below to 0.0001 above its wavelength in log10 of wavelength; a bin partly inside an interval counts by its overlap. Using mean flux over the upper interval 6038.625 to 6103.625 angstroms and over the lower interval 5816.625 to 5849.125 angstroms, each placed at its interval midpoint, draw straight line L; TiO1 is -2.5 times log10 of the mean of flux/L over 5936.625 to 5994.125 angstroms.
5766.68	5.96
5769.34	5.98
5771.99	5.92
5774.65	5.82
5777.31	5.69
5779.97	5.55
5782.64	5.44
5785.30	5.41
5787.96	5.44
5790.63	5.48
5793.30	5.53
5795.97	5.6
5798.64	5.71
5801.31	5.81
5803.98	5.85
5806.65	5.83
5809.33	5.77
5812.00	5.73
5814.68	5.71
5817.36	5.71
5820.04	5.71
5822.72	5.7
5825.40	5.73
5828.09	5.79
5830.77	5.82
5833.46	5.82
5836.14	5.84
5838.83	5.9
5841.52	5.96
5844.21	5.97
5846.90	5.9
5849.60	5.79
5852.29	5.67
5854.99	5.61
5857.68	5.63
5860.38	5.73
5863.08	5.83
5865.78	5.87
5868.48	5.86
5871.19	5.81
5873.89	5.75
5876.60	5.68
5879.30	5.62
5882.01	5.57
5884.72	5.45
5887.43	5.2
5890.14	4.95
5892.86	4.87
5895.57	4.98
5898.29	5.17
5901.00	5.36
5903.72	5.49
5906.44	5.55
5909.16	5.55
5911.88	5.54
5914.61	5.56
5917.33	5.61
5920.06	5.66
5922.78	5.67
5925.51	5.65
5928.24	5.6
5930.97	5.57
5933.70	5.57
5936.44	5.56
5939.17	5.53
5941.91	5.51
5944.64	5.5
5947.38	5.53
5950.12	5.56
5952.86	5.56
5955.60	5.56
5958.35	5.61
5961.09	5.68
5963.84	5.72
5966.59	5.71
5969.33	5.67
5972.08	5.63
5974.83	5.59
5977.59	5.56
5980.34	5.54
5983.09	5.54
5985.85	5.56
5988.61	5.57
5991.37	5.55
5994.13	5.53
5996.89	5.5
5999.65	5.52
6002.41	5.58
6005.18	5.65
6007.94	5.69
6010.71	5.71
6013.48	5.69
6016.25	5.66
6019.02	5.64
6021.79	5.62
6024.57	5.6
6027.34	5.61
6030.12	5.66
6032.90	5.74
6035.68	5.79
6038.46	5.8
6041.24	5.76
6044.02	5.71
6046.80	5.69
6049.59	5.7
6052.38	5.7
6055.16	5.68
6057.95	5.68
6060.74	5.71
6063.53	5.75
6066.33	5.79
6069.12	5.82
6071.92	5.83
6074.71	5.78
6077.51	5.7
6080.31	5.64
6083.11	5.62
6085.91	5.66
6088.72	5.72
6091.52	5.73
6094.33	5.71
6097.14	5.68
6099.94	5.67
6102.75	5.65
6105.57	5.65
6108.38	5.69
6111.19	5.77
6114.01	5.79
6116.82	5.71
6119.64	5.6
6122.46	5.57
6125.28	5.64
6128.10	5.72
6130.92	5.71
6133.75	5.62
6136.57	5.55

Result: 0.03 mag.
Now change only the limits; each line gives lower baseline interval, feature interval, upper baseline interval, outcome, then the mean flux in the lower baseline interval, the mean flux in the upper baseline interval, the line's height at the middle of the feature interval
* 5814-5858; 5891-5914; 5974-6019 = 0.08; 5.78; 5.59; 5.7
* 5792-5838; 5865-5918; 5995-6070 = 0.05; 5.75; 5.68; 5.72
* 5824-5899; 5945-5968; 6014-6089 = 0.01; 5.64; 5.71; 5.67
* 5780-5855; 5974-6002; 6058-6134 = 0.03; 5.72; 5.7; 5.71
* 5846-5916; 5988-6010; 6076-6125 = 0.01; 5.54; 5.68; 5.61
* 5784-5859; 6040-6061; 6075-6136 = 0.00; 5.73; 5.68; 5.69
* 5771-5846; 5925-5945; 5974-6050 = 0.02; 5.72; 5.63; 5.67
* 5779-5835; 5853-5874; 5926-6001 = -0.02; 5.67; 5.58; 5.64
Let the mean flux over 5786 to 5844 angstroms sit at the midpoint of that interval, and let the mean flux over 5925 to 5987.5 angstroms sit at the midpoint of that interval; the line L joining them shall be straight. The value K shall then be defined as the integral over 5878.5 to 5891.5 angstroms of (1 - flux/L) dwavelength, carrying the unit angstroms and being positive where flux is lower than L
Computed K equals 0.72 angstroms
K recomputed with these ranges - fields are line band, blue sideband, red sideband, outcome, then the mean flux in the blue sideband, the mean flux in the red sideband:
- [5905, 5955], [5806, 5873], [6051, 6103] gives 1.6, 5.79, 5.71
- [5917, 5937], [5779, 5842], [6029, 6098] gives 0.3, 5.7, 5.72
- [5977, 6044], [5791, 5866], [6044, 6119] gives 1.1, 5.76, 5.71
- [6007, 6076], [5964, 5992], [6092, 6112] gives -0.8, 5.6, 5.69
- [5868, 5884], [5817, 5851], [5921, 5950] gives 0.1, 5.82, 5.57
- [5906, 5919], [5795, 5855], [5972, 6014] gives 0.3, 5.78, 5.58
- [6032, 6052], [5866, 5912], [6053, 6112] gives -0.3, 5.44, 5.71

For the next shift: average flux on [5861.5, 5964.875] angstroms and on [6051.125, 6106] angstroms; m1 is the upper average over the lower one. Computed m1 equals 1.03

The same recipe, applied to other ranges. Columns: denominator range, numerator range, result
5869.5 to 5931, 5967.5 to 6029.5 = 1.02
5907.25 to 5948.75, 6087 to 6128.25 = 1.02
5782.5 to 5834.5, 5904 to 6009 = 0.98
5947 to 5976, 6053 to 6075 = 1.02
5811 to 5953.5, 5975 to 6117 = 1.01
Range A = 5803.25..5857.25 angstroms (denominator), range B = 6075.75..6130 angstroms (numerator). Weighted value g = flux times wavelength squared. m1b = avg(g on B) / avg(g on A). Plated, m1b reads 1.08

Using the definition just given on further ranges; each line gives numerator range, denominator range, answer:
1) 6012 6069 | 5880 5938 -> 1.10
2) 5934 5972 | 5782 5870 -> 1.02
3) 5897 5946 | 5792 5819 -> 1.01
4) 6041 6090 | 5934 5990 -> 1.06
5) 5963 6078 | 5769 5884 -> 1.06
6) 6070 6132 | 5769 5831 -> 1.11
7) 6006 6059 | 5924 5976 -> 1.05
